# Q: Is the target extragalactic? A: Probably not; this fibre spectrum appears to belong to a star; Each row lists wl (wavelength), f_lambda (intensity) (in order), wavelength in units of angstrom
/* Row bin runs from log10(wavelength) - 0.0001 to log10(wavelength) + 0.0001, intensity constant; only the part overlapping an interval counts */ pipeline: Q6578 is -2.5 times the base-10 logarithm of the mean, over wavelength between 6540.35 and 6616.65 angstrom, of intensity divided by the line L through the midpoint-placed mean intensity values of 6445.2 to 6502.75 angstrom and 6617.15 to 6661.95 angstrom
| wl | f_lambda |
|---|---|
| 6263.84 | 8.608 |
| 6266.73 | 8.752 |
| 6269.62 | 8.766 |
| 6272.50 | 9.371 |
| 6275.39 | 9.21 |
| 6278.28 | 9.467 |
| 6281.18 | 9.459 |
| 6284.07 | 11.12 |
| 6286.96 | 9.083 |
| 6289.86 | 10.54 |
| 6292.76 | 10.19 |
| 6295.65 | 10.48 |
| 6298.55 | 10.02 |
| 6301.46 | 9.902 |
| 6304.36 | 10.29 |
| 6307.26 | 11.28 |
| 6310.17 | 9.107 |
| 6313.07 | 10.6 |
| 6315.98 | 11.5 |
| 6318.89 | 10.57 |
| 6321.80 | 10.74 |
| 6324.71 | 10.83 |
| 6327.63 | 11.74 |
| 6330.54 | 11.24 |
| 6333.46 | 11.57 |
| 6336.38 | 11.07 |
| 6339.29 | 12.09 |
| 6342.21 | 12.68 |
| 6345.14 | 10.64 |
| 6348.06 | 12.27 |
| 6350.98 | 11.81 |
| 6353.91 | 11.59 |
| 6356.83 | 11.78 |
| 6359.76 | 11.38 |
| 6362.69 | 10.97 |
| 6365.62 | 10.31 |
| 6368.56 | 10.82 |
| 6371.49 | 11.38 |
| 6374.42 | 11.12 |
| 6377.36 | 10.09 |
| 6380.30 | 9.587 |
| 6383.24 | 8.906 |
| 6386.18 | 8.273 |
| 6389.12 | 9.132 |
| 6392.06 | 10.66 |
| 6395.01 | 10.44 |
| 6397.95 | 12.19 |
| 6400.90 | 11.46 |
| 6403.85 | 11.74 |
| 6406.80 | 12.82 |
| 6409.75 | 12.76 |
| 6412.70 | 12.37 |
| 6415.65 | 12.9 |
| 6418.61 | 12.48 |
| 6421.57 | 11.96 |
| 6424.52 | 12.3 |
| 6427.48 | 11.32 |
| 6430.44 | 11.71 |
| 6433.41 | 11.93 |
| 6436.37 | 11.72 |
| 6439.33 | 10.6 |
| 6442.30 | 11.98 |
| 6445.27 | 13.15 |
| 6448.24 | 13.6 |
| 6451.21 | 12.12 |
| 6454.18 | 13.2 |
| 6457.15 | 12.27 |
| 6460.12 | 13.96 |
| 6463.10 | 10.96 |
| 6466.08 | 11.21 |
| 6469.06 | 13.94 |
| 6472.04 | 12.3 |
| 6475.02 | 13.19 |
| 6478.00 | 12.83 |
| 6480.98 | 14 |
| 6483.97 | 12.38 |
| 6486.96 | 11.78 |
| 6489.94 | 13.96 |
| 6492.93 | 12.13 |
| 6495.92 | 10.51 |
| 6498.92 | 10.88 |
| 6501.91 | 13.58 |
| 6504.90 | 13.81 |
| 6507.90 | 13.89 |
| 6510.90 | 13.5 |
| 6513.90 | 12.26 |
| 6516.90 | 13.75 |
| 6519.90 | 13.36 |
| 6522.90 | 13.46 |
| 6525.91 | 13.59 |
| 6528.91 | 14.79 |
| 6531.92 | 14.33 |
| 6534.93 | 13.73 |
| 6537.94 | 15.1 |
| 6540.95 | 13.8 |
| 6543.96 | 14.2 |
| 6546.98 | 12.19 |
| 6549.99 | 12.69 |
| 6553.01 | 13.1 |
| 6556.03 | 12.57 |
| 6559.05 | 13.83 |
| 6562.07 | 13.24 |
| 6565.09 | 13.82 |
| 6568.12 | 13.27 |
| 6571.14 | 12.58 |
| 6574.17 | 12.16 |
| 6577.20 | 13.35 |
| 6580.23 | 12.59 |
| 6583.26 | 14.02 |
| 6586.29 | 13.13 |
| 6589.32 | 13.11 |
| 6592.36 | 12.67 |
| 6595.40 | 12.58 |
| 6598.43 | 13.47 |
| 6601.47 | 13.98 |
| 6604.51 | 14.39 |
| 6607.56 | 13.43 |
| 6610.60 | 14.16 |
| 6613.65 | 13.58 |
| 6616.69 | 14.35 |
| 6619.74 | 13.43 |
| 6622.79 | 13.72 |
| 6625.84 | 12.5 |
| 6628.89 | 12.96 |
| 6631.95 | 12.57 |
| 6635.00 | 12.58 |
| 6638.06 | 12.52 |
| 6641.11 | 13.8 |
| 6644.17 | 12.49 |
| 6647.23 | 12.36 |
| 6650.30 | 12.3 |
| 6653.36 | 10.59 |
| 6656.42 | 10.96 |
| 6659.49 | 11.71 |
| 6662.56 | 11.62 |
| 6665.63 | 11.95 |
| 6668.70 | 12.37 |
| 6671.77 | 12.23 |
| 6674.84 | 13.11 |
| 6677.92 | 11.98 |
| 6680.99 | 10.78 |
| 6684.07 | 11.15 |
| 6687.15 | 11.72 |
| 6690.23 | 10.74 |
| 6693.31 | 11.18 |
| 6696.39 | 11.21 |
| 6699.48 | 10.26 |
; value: -0.07 mag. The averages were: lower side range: 12.6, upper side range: 12.5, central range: 13.3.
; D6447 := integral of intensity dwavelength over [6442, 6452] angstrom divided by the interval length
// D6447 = 12.8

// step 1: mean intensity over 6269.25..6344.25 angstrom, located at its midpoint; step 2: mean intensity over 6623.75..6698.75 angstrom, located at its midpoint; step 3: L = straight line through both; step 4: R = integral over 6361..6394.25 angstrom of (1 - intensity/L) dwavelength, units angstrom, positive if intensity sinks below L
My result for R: 2.1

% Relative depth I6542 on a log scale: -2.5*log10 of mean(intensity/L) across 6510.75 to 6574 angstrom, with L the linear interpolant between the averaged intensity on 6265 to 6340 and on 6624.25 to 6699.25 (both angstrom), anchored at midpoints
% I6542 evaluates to -0.18 mag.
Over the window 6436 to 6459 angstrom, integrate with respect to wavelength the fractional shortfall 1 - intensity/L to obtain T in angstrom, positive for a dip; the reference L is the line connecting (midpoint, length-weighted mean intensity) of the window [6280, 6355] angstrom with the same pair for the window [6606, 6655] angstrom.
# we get -1.28 angstrom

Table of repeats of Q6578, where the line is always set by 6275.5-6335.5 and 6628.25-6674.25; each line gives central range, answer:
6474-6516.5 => -0.12 mag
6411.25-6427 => -0.12 mag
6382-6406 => 0.05 mag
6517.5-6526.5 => -0.17 mag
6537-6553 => -0.16 mag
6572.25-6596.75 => -0.09 mag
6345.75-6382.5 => -0.03 mag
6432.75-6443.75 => -0.04 mag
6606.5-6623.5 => -0.15 mag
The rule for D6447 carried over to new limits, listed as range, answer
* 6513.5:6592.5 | 13.4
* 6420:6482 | 12.4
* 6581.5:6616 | 13.5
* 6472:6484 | 13.1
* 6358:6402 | 10.4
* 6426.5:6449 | 12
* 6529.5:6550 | 13.8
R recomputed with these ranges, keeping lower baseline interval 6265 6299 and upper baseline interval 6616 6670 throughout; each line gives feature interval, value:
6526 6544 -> -4.10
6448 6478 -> -4.25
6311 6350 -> -4.87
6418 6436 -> -1.85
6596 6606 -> -1.39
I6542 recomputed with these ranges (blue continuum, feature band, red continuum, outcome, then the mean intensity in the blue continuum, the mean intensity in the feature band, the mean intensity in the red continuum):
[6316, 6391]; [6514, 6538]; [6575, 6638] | -0.11 mag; 10.9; 13.8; 13.3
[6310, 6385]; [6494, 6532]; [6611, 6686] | -0.12 mag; 11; 13.2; 12.4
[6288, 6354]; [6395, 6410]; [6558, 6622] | -0.03 mag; 11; 12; 13.4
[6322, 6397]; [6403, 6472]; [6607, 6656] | -0.08 mag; 10.9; 12.3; 12.9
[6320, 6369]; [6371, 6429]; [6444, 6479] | 0.08 mag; 11.4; 11.2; 12.7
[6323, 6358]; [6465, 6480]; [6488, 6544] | 0.01 mag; 11.6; 12.8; 13.4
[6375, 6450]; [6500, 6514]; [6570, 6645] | -0.10 mag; 11.4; 13.4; 13.2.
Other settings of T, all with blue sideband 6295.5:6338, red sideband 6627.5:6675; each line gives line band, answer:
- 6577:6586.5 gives -1.1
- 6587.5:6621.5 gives -4.3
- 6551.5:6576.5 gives -2.6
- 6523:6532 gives -1.9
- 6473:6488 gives -1.8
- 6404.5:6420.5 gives -2.1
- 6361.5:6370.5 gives 0.2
